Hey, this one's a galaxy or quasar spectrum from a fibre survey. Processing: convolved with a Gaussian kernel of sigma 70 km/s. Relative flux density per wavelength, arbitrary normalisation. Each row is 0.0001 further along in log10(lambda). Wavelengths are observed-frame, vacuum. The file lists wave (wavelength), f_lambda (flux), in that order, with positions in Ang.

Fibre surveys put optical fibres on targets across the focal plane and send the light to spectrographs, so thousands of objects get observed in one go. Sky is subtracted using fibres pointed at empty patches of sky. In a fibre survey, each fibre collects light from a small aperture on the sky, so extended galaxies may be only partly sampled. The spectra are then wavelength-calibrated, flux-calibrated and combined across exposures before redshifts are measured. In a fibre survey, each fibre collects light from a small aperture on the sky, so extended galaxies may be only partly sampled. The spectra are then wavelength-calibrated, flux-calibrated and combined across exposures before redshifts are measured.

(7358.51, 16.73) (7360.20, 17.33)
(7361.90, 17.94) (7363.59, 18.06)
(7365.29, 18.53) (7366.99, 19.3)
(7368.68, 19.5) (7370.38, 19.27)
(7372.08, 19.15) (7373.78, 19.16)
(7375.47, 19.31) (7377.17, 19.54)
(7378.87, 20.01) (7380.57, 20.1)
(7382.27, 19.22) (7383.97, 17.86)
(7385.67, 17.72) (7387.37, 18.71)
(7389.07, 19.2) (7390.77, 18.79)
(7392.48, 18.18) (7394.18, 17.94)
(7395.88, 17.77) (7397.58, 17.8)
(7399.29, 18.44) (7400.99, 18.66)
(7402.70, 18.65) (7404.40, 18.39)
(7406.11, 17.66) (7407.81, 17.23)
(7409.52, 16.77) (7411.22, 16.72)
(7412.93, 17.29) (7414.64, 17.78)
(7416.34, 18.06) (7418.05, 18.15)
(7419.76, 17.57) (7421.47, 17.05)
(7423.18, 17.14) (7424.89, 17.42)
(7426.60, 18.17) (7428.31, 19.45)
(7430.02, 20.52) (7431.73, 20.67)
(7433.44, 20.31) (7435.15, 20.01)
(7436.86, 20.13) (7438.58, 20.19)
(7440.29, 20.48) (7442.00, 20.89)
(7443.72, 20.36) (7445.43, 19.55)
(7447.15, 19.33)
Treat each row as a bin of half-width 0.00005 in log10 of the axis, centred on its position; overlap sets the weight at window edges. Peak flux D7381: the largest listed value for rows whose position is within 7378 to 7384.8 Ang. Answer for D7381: 20.1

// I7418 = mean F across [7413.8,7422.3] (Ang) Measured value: 17.7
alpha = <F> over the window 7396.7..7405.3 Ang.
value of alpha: 18.4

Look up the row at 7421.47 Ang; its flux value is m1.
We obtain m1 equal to 17.05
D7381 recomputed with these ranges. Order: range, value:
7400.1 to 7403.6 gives 18.66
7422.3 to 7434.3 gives 20.67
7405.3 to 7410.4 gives 17.66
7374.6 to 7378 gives 19.54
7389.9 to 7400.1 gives 18.79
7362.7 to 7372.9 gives 19.5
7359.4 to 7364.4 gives 18.06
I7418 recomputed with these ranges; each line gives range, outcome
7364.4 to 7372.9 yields 19.1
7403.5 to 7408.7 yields 17.8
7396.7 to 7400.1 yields 18.1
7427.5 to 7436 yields 20.2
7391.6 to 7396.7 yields 18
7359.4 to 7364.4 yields 17.8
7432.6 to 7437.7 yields 20.2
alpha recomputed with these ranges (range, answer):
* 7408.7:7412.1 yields 16.8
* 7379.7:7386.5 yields 18.7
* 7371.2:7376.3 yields 19.2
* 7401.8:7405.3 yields 18.5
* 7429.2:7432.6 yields 20.6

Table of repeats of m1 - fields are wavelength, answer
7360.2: 17.33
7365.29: 18.53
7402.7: 18.65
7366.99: 19.3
